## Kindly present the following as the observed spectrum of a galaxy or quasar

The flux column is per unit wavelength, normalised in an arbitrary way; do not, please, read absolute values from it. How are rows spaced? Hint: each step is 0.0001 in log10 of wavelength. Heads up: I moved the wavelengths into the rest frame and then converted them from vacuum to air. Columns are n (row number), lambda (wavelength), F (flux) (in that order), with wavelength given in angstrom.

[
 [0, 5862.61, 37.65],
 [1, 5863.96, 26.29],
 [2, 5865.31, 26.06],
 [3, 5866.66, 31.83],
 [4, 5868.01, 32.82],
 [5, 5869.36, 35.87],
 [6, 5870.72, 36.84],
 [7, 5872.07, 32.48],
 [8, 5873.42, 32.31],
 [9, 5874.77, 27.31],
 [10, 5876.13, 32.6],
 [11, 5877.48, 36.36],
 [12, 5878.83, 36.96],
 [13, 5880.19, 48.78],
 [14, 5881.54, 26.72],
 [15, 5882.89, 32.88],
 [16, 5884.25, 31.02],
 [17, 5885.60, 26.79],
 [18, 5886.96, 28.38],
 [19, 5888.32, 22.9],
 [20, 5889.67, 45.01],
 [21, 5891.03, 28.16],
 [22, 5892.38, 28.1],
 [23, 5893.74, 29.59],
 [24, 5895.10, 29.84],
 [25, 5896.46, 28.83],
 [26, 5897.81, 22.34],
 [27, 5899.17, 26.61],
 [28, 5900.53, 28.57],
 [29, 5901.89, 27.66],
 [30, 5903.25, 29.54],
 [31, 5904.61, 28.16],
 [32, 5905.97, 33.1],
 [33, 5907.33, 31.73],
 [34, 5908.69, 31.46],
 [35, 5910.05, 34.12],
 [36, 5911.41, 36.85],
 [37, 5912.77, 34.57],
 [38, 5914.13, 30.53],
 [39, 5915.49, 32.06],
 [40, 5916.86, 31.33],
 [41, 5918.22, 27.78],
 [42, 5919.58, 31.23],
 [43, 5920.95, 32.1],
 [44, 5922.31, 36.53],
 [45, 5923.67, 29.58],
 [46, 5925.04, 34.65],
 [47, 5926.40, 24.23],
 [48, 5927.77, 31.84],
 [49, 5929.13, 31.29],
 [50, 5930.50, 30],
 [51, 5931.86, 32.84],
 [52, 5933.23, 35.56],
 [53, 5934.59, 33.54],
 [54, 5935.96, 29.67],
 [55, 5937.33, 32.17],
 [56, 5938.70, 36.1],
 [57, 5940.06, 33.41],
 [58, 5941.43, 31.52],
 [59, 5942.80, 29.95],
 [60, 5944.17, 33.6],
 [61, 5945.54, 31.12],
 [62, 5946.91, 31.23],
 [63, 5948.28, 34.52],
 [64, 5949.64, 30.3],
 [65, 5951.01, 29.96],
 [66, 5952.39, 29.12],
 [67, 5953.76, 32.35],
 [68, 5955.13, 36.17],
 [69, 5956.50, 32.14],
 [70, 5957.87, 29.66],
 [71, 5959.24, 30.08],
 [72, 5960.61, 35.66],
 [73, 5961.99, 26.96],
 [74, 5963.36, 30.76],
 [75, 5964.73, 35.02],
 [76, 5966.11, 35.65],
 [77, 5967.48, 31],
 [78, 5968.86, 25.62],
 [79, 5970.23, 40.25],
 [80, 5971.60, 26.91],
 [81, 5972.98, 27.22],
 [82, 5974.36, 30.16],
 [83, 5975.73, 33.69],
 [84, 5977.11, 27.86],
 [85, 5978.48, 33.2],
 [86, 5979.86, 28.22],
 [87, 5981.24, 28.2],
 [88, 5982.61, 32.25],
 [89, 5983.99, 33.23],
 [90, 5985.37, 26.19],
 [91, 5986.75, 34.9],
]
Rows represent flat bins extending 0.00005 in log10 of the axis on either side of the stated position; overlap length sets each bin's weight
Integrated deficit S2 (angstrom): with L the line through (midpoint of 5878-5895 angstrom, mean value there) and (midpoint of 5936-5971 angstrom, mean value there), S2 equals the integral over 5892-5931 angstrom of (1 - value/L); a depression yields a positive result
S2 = 1.9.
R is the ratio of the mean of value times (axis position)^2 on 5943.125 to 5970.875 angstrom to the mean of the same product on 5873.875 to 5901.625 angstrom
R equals 1.1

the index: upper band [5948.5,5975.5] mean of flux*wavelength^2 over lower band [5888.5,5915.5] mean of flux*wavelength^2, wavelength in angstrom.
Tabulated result 1.0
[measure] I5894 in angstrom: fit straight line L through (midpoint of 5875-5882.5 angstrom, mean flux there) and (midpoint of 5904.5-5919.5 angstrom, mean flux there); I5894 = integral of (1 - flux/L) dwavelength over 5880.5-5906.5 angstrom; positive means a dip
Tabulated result 3.54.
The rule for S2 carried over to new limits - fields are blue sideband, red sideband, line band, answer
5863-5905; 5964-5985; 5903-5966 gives -1.7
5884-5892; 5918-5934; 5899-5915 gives -0.1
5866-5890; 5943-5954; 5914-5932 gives 0.5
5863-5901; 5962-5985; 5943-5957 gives -0.4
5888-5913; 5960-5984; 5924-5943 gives -0.7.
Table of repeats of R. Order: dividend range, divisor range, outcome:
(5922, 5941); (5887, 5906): 1.12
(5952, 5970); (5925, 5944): 1.01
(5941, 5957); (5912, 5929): 1.02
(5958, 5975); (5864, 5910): 1.03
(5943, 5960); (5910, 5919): 0.99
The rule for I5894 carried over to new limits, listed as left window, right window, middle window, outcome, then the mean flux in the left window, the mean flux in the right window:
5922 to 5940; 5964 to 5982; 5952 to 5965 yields -0.1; 32.1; 31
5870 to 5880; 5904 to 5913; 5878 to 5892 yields 0.5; 34.3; 32.8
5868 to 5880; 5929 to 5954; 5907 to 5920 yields 0.3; 34.4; 32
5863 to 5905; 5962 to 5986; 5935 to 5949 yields -0.7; 31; 30.8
